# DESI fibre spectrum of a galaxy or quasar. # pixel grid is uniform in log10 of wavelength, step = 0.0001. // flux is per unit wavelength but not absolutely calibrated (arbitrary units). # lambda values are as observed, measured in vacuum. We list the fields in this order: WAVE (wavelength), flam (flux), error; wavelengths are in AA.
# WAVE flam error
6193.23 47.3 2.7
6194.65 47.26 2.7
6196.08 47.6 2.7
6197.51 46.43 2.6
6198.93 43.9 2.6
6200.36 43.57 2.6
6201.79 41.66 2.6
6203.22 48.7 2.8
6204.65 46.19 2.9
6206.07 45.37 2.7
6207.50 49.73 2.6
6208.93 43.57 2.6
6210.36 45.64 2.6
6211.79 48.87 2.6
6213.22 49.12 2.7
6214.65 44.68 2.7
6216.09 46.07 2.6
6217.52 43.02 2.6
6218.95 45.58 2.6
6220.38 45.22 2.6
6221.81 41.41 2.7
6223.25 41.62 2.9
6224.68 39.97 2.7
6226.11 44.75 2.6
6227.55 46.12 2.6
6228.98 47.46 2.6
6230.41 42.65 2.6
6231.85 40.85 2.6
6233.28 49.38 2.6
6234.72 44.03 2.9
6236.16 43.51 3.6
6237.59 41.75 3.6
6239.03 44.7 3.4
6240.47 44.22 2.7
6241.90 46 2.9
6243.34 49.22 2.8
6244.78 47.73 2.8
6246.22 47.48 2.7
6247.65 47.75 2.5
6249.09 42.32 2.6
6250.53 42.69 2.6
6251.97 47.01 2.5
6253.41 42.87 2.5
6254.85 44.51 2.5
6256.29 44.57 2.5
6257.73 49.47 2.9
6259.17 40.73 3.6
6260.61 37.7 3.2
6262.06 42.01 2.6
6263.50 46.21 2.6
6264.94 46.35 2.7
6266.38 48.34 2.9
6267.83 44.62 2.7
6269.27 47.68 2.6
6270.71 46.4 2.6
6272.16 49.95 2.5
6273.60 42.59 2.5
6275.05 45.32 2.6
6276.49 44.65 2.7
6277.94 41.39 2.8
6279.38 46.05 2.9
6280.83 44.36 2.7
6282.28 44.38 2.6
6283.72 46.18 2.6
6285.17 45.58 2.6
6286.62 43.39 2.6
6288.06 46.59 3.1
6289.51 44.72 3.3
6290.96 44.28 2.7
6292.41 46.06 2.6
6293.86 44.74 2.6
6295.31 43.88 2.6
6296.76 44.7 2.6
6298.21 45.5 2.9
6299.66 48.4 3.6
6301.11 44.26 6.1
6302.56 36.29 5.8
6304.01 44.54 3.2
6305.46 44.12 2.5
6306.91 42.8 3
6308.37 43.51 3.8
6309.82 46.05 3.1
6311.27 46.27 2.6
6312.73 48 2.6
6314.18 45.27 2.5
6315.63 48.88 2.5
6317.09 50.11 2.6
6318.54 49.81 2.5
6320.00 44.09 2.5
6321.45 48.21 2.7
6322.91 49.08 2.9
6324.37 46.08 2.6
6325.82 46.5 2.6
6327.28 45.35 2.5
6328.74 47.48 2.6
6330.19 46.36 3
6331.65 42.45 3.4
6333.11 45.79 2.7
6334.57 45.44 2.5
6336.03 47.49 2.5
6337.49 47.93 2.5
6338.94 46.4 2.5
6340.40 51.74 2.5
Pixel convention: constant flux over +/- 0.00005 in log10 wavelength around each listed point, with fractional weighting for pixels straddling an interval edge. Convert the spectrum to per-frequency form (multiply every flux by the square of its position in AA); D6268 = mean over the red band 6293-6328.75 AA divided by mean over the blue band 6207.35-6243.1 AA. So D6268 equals 1.05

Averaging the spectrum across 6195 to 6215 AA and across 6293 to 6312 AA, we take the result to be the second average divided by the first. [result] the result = 0.96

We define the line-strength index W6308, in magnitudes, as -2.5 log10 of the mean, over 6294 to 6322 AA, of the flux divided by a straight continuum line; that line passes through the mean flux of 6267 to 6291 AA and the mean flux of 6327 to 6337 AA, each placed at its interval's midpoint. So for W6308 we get 0.001 mag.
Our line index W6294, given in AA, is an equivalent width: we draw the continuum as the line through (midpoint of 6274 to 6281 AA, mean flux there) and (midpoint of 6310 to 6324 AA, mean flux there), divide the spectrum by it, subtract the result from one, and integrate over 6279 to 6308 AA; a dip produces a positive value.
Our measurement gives 0.7 AA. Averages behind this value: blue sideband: 44.3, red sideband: 47.6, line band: 44.5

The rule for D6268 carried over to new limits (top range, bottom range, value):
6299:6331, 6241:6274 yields 1.03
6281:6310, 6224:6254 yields 1.01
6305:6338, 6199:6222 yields 1.05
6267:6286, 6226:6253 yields 1.01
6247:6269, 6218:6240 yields 1.02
